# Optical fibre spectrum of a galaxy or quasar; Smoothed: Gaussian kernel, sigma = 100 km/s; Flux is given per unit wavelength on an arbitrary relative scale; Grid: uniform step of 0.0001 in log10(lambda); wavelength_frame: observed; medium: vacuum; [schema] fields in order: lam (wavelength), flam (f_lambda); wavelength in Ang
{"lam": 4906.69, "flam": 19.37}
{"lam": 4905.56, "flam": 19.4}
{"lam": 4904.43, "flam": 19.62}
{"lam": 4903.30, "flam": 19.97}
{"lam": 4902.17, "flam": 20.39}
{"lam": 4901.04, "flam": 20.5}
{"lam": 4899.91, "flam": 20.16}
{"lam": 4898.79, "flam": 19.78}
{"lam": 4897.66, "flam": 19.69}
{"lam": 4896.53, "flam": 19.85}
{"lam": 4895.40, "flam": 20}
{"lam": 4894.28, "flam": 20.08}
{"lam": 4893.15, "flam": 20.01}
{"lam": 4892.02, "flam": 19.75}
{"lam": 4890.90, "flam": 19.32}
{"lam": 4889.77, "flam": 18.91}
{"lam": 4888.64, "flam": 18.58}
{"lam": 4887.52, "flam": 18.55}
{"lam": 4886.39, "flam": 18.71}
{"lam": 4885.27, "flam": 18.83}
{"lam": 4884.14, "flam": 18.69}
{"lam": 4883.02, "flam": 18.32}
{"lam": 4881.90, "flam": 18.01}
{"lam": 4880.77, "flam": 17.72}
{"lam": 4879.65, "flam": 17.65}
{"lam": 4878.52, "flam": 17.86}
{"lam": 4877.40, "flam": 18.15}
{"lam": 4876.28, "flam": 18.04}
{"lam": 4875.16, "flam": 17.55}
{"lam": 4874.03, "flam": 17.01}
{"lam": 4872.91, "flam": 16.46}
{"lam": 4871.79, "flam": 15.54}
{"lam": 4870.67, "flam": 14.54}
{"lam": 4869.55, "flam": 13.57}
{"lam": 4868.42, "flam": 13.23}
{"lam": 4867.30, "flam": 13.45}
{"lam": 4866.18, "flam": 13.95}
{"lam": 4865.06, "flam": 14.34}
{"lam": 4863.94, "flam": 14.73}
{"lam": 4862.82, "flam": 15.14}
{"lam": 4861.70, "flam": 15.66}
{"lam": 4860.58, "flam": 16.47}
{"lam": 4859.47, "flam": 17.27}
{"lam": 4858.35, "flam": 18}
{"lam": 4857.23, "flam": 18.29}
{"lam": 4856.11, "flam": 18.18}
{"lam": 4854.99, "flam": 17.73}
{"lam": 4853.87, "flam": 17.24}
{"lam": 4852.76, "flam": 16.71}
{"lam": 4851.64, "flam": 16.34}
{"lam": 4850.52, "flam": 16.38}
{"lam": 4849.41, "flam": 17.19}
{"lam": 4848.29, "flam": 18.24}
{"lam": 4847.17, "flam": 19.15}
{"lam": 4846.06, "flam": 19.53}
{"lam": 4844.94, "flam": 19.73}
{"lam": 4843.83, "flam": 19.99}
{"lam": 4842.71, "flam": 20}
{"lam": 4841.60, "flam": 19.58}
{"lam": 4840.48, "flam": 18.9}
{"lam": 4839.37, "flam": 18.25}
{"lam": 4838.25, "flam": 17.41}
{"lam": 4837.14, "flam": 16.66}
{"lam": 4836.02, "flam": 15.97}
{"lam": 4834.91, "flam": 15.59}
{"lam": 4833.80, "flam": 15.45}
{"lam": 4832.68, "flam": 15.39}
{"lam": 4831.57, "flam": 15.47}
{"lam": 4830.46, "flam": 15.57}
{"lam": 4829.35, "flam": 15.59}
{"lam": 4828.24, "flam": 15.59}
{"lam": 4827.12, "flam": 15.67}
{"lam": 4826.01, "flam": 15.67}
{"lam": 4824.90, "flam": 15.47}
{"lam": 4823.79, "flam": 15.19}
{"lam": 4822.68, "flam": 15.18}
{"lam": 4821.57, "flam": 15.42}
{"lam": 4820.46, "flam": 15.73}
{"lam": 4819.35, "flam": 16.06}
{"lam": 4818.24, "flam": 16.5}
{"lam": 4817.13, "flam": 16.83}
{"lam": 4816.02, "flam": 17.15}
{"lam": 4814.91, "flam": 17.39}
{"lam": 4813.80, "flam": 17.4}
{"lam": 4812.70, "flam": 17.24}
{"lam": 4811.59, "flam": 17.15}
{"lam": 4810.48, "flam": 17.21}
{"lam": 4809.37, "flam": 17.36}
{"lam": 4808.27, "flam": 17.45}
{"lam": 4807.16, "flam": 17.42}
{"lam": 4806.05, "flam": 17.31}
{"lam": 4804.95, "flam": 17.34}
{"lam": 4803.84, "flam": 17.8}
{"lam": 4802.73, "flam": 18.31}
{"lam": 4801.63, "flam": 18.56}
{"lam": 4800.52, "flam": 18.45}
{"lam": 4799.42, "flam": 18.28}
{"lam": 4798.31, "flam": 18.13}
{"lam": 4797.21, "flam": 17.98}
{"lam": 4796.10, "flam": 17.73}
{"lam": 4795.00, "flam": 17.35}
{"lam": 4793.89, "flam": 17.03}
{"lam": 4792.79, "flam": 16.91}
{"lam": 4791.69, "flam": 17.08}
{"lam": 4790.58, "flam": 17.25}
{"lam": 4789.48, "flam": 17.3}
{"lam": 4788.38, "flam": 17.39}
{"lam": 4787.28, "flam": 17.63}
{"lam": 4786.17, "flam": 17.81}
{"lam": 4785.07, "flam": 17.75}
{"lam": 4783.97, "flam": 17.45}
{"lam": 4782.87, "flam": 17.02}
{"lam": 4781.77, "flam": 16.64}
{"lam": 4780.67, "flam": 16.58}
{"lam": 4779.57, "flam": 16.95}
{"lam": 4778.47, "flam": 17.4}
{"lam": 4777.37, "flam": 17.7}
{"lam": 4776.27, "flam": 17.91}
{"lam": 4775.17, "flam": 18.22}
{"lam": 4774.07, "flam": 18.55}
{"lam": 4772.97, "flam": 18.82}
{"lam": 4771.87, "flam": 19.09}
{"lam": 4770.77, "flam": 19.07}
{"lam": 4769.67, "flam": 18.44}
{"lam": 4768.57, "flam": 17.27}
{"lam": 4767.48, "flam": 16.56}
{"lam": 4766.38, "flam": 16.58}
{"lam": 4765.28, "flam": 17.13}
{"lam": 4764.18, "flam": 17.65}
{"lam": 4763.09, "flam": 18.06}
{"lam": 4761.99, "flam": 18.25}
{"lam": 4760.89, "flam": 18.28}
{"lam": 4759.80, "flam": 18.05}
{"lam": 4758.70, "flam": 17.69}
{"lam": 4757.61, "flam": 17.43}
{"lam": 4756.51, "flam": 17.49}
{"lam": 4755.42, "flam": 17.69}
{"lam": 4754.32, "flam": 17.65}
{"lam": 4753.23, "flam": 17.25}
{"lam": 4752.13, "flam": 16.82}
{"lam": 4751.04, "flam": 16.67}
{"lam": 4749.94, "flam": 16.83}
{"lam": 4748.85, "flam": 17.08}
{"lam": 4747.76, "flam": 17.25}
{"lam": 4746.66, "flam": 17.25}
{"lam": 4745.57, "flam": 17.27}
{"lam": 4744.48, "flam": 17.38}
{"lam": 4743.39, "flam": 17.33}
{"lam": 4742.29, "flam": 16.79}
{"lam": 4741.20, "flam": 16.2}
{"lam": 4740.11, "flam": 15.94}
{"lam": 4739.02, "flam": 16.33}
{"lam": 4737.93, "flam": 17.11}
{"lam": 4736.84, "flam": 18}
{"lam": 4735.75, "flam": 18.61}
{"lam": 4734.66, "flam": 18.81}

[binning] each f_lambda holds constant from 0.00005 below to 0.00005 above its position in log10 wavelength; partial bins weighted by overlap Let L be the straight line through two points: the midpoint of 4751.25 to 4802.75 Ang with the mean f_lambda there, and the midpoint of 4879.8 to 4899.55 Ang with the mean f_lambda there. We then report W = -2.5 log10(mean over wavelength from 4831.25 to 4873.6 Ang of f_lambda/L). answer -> 0.12 mag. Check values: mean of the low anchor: 17.7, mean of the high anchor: 19.1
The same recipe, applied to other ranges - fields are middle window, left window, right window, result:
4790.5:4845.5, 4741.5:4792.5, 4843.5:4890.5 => 0.015 mag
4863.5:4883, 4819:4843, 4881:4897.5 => 0.145 mag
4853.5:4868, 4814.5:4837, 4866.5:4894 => 0.046 mag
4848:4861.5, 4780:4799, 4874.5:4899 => 0.064 mag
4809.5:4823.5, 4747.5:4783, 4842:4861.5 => 0.078 mag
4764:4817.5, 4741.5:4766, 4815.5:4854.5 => -0.025 mag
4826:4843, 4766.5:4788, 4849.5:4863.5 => 0.032 mag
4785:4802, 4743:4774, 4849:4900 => -0.007 mag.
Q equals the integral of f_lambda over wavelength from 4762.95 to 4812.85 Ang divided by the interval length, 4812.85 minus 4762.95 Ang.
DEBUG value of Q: 17.6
